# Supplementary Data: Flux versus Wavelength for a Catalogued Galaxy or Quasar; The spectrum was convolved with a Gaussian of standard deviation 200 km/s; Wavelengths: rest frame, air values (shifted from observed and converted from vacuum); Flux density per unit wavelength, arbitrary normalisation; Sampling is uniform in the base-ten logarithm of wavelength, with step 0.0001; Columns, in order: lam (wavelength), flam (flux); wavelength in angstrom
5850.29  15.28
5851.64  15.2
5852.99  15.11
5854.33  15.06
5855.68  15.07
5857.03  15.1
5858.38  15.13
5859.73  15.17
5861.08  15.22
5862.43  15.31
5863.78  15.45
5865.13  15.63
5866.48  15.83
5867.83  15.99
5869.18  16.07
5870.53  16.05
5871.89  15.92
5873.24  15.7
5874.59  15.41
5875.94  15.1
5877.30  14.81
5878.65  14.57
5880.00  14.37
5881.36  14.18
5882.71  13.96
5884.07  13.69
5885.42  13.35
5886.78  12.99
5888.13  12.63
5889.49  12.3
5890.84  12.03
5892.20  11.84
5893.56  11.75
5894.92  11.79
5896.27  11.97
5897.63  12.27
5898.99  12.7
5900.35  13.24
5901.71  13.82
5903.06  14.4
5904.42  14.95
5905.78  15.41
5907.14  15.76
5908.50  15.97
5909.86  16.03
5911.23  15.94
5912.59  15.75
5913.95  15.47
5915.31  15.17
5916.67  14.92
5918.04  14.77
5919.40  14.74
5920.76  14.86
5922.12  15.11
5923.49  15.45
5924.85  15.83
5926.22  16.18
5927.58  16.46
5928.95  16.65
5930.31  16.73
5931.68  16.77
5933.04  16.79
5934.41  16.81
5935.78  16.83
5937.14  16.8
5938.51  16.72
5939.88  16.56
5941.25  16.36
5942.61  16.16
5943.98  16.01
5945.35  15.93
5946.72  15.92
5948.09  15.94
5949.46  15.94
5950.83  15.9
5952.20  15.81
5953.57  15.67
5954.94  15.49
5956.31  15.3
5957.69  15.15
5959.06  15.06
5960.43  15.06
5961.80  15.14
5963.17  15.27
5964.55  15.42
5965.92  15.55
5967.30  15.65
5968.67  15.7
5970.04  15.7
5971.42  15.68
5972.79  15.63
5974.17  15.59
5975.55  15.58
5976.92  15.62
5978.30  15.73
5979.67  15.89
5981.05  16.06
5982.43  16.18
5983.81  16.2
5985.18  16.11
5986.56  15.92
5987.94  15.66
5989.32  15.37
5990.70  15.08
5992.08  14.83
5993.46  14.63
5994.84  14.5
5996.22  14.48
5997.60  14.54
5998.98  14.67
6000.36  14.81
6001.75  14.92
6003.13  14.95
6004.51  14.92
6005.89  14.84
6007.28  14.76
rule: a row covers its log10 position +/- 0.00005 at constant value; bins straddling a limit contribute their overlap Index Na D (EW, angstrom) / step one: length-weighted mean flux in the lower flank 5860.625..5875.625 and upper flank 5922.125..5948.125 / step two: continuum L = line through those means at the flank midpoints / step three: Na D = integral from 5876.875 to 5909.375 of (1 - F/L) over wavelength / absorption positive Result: 4.9 angstrom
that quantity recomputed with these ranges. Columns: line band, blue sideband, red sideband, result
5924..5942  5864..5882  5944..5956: -0.97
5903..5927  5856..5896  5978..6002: -1.16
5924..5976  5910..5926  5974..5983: -1.21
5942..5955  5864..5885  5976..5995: -0.38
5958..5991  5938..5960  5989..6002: -0.81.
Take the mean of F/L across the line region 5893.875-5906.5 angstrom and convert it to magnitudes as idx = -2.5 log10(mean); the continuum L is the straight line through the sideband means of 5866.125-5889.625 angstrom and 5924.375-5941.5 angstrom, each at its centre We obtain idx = 0.16 mag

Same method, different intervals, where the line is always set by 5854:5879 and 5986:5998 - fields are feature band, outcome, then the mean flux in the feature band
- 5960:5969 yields -0.022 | 15.4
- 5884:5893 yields 0.213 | 12.6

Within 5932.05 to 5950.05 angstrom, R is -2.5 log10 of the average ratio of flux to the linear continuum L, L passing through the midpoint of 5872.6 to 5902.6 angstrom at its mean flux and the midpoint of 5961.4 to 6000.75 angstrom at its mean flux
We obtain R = -0.13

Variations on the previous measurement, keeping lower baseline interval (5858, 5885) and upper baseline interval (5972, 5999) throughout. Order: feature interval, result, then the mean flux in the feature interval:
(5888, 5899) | 0.25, 12.1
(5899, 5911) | 0.03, 14.9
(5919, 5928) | -0.02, 15.5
